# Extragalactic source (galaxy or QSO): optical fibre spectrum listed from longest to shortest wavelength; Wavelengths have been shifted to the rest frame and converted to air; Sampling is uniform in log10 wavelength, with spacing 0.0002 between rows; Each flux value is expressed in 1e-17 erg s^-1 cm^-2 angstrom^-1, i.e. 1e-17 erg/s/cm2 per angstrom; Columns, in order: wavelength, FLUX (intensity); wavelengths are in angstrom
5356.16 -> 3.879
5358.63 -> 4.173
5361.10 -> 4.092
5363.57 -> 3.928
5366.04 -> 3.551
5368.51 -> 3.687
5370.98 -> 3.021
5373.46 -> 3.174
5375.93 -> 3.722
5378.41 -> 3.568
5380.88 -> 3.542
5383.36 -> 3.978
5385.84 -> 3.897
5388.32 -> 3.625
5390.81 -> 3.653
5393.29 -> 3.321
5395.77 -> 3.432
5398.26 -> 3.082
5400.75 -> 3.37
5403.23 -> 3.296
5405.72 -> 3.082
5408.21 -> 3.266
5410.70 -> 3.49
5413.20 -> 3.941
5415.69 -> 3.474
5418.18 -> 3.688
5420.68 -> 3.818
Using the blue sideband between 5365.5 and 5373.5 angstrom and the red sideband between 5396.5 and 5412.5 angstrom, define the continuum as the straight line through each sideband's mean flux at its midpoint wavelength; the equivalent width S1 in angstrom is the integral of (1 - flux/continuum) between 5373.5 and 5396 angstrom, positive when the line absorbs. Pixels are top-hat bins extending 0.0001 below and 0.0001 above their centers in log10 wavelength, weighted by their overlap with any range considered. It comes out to -1.9 angstrom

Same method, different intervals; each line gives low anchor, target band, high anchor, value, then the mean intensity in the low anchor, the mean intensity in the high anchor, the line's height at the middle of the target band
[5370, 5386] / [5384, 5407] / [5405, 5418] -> 0.54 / 3.54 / 3.49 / 3.51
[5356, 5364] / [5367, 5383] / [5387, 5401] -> 1.19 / 4.04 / 3.42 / 3.77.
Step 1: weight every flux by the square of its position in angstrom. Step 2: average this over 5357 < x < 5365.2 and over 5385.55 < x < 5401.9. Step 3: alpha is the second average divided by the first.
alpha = 0.87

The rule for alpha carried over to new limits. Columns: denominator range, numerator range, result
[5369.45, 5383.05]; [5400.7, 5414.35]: 1.00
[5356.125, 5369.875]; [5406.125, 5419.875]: 0.93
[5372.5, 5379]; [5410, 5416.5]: 1.06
